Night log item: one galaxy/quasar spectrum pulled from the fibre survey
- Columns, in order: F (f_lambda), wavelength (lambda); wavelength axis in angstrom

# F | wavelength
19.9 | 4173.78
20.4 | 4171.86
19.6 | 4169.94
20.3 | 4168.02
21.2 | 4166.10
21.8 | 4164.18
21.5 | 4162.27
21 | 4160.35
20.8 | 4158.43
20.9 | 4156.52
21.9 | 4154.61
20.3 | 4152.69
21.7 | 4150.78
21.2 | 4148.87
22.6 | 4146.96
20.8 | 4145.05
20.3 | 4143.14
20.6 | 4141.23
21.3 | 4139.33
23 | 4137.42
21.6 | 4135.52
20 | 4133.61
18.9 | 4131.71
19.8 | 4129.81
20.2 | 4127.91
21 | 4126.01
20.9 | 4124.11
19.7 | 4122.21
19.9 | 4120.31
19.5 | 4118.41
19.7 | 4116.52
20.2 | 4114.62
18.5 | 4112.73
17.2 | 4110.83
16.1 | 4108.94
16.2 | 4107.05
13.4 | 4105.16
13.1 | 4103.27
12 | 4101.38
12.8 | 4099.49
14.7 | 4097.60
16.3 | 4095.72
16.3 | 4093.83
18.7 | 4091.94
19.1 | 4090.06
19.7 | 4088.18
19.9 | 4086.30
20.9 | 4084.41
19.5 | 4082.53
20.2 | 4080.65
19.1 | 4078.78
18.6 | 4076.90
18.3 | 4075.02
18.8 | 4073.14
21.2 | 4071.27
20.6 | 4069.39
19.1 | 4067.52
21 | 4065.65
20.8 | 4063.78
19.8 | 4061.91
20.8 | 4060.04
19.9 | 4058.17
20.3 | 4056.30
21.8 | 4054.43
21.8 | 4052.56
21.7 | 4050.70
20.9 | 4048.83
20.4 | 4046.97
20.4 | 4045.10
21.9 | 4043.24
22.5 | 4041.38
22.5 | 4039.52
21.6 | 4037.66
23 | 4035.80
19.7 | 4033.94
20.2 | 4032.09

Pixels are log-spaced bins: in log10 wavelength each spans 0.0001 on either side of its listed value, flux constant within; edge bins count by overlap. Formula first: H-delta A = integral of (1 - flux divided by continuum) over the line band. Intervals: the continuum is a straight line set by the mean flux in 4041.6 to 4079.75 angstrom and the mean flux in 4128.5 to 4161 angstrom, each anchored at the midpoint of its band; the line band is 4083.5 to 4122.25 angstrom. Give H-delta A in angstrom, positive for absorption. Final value 6.4 angstrom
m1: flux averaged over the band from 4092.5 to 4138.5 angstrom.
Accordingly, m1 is 18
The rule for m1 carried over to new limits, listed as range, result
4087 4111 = 15.8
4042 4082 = 20.4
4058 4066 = 20.5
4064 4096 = 19.3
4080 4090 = 19.9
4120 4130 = 20.3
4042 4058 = 21.1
